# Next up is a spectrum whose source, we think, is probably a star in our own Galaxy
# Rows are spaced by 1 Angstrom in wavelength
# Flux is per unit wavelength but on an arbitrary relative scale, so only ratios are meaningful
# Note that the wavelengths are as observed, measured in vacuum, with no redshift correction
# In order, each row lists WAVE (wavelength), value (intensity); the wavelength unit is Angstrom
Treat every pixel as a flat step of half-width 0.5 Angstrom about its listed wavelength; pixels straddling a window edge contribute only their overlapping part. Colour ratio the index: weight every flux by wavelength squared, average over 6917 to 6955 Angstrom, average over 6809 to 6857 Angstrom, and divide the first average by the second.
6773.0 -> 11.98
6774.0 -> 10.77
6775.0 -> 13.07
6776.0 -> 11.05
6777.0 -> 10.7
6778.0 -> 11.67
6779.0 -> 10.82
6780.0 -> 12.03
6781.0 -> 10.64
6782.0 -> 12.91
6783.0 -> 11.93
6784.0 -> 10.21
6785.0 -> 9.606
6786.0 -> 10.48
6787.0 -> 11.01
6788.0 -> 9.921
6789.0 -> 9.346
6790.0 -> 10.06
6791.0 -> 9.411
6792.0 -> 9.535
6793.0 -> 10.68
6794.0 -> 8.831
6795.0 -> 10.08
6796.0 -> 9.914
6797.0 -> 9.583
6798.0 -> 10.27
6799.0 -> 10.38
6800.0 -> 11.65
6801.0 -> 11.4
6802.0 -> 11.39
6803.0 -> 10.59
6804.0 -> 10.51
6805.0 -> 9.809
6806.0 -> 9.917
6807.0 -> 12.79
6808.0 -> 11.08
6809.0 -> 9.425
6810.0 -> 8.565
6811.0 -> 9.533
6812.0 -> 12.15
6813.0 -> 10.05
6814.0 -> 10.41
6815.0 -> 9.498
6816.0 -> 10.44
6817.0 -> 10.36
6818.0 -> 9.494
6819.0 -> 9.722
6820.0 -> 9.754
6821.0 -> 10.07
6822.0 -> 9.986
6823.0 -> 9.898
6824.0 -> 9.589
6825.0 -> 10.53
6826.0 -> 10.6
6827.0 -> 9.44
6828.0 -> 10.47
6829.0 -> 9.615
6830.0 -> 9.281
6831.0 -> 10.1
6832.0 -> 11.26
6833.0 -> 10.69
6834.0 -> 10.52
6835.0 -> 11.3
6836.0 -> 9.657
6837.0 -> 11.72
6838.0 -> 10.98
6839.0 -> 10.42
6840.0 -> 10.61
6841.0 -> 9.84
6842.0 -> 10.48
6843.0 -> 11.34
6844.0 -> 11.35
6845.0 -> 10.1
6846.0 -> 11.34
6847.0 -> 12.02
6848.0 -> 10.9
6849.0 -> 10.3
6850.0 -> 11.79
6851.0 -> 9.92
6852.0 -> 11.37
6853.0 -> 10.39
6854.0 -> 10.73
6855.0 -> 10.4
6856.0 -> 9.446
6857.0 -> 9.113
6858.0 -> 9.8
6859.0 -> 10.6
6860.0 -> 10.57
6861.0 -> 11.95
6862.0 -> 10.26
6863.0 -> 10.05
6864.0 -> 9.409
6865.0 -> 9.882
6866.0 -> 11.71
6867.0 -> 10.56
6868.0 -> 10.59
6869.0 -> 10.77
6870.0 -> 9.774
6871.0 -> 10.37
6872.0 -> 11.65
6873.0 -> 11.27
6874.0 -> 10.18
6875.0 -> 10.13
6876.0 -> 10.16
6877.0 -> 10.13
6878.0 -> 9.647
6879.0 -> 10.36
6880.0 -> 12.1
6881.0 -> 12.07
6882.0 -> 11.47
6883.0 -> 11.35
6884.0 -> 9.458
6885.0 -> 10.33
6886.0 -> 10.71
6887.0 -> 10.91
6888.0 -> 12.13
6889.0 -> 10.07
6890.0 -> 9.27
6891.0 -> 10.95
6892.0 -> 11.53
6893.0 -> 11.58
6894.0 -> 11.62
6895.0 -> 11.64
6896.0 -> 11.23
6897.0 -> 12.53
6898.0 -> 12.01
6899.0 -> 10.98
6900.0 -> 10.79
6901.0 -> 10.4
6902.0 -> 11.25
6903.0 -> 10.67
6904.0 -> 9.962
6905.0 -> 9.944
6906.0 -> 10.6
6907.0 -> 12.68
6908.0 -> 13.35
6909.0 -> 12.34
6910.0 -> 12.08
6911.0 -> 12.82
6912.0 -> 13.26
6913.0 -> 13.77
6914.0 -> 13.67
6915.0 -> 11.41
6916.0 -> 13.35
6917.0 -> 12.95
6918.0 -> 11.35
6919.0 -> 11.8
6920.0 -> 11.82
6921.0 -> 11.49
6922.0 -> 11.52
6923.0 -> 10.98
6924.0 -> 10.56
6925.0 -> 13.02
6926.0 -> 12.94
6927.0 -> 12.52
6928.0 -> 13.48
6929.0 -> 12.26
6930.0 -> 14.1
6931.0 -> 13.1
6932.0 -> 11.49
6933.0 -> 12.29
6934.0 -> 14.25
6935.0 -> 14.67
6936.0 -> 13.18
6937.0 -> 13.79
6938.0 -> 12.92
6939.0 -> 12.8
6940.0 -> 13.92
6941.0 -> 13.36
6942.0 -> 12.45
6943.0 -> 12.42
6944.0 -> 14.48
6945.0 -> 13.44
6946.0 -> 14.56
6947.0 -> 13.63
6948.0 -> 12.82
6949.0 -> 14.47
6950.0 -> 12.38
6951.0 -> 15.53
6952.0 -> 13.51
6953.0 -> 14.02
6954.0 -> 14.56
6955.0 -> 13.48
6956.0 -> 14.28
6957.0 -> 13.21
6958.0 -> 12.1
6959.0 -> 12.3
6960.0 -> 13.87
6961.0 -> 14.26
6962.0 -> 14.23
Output 1.29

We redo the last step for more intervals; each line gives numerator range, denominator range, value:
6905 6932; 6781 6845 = 1.23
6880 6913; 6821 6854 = 1.10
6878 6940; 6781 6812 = 1.18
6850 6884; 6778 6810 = 1.03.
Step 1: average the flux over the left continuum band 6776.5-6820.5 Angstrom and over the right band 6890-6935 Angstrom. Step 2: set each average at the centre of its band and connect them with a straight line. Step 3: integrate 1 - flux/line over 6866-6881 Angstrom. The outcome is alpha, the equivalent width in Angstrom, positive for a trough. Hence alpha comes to 1.08 Angstrom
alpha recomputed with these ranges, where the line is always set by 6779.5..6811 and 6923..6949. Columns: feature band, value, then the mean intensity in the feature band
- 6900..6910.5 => 1.04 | 11.3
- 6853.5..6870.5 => 2.00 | 10.3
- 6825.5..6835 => 0.71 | 10.3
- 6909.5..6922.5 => 0.34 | 12.4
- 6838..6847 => 0.45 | 10.8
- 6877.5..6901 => 2.25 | 11.1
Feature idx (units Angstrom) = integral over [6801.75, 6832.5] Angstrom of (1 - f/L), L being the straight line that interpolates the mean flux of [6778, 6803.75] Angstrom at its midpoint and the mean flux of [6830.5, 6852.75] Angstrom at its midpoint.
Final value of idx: 1.4 Angstrom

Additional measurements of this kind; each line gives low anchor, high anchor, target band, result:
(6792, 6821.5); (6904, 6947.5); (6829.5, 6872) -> 2.22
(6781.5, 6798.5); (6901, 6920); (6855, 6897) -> 3.05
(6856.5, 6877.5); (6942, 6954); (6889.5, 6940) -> 1.07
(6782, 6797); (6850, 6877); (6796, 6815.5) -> -0.47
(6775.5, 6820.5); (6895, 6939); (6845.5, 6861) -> 0.88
